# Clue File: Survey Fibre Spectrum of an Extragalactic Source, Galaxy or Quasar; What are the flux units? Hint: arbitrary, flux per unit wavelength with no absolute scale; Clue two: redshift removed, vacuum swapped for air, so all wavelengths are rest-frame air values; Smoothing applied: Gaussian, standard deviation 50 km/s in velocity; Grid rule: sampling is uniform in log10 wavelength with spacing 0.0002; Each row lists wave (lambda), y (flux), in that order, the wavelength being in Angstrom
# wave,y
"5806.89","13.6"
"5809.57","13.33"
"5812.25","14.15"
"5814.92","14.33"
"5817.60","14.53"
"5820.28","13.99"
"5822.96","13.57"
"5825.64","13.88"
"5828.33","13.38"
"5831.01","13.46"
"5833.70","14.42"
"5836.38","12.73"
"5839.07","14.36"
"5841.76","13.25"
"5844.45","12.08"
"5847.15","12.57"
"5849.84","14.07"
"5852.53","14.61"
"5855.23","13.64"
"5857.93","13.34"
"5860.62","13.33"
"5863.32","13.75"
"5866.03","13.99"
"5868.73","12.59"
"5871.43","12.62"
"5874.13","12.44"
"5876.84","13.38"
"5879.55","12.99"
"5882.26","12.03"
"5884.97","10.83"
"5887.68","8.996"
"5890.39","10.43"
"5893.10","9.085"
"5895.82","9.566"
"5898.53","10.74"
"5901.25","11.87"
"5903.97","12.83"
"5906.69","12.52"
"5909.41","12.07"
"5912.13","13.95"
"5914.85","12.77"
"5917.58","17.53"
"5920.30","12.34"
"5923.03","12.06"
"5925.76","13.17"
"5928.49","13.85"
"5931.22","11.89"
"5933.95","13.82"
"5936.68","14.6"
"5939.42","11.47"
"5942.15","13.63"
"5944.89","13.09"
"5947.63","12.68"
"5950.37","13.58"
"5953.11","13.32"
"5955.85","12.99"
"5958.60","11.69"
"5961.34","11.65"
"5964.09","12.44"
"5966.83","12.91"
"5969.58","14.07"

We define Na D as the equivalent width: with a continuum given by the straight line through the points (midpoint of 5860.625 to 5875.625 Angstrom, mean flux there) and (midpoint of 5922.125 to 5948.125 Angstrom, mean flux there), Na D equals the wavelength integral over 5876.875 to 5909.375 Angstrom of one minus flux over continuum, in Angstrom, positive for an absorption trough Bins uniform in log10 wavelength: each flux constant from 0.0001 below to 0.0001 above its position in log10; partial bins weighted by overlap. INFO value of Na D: 4.6 Angstrom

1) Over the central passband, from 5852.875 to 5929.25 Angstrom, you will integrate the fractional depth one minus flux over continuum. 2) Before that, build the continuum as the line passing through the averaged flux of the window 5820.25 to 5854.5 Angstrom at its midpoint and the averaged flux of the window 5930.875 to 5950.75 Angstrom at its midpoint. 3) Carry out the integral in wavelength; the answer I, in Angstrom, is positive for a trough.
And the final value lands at 4.9 Angstrom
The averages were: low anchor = 13.6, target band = 12.5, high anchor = 13.1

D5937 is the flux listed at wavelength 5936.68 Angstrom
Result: 14.6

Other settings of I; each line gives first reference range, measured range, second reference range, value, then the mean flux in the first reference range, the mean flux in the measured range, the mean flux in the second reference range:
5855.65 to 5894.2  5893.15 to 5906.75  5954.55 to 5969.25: 1.21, 12.2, 11.2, 12.5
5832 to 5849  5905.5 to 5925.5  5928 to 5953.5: -0.19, 13.3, 13.3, 13.2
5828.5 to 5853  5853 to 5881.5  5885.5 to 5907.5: -2.51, 13.5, 13.2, 10.7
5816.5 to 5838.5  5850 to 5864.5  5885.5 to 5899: -2.23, 13.8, 13.8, 9.77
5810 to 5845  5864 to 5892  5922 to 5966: 2.77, 13.7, 12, 12.9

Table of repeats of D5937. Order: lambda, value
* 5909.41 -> 12.07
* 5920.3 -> 12.34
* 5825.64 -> 13.88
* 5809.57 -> 13.33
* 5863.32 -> 13.75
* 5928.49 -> 13.85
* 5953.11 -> 13.32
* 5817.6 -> 14.53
